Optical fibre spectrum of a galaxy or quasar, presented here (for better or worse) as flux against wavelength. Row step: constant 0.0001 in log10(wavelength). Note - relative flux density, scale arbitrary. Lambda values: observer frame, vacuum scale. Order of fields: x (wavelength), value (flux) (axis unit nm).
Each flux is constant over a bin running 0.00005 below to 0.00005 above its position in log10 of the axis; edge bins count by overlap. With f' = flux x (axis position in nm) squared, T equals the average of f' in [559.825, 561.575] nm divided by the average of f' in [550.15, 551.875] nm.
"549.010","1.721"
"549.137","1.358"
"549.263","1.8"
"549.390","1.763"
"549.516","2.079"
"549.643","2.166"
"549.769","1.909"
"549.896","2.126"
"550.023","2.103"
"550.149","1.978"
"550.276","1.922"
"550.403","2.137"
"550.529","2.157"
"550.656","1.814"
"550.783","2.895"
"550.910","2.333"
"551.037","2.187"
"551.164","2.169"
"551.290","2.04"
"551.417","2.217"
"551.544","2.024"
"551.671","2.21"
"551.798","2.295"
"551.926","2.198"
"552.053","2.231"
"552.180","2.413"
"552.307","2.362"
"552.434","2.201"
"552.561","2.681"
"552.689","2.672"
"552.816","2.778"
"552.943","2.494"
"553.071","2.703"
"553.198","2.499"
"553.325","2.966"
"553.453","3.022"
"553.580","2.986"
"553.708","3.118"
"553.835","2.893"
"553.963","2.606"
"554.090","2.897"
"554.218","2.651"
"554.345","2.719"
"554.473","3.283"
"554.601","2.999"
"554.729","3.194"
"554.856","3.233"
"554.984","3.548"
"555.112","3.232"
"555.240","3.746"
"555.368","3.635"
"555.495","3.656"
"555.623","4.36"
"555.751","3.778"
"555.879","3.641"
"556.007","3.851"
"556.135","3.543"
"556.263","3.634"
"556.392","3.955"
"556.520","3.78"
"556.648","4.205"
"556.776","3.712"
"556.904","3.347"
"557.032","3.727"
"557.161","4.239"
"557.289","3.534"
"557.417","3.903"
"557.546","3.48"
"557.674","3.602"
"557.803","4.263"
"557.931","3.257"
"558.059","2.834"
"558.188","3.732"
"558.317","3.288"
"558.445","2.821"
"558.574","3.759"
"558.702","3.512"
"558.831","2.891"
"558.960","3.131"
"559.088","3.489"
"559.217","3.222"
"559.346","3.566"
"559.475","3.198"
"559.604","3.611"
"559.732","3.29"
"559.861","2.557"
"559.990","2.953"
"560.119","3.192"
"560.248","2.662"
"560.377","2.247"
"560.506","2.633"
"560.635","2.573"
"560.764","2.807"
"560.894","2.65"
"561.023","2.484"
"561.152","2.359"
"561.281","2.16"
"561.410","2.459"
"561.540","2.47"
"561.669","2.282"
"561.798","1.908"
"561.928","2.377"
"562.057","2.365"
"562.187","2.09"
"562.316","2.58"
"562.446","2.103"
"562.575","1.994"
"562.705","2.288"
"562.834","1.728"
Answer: 1.2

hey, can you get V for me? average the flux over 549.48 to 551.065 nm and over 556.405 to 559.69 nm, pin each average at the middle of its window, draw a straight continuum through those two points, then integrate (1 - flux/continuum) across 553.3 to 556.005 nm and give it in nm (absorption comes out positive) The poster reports -0.31 nm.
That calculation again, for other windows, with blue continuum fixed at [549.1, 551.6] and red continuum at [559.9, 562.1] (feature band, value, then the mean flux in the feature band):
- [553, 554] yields -0.30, 2.85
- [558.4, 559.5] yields -0.40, 3.3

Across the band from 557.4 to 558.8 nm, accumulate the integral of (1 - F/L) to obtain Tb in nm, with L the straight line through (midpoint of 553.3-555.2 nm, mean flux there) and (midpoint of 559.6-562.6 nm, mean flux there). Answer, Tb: -0.37 nm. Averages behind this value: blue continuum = 3.03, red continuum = 2.52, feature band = 3.47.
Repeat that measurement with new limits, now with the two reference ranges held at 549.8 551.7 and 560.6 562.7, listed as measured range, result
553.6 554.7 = -0.35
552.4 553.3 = -0.17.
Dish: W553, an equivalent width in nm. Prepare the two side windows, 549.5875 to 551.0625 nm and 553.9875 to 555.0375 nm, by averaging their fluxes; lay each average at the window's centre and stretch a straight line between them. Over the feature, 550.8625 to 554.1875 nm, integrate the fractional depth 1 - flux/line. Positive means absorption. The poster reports 0.14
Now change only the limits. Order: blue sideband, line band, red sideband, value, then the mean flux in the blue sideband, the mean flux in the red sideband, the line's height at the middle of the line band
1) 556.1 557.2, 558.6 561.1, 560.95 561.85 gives -0.17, 3.79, 2.31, 2.79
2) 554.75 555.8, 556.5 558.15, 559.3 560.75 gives -0.17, 3.63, 2.94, 3.33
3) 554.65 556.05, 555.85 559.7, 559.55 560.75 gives -0.39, 3.62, 2.85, 3.23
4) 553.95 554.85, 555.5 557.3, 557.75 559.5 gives -0.39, 2.95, 3.35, 3.14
